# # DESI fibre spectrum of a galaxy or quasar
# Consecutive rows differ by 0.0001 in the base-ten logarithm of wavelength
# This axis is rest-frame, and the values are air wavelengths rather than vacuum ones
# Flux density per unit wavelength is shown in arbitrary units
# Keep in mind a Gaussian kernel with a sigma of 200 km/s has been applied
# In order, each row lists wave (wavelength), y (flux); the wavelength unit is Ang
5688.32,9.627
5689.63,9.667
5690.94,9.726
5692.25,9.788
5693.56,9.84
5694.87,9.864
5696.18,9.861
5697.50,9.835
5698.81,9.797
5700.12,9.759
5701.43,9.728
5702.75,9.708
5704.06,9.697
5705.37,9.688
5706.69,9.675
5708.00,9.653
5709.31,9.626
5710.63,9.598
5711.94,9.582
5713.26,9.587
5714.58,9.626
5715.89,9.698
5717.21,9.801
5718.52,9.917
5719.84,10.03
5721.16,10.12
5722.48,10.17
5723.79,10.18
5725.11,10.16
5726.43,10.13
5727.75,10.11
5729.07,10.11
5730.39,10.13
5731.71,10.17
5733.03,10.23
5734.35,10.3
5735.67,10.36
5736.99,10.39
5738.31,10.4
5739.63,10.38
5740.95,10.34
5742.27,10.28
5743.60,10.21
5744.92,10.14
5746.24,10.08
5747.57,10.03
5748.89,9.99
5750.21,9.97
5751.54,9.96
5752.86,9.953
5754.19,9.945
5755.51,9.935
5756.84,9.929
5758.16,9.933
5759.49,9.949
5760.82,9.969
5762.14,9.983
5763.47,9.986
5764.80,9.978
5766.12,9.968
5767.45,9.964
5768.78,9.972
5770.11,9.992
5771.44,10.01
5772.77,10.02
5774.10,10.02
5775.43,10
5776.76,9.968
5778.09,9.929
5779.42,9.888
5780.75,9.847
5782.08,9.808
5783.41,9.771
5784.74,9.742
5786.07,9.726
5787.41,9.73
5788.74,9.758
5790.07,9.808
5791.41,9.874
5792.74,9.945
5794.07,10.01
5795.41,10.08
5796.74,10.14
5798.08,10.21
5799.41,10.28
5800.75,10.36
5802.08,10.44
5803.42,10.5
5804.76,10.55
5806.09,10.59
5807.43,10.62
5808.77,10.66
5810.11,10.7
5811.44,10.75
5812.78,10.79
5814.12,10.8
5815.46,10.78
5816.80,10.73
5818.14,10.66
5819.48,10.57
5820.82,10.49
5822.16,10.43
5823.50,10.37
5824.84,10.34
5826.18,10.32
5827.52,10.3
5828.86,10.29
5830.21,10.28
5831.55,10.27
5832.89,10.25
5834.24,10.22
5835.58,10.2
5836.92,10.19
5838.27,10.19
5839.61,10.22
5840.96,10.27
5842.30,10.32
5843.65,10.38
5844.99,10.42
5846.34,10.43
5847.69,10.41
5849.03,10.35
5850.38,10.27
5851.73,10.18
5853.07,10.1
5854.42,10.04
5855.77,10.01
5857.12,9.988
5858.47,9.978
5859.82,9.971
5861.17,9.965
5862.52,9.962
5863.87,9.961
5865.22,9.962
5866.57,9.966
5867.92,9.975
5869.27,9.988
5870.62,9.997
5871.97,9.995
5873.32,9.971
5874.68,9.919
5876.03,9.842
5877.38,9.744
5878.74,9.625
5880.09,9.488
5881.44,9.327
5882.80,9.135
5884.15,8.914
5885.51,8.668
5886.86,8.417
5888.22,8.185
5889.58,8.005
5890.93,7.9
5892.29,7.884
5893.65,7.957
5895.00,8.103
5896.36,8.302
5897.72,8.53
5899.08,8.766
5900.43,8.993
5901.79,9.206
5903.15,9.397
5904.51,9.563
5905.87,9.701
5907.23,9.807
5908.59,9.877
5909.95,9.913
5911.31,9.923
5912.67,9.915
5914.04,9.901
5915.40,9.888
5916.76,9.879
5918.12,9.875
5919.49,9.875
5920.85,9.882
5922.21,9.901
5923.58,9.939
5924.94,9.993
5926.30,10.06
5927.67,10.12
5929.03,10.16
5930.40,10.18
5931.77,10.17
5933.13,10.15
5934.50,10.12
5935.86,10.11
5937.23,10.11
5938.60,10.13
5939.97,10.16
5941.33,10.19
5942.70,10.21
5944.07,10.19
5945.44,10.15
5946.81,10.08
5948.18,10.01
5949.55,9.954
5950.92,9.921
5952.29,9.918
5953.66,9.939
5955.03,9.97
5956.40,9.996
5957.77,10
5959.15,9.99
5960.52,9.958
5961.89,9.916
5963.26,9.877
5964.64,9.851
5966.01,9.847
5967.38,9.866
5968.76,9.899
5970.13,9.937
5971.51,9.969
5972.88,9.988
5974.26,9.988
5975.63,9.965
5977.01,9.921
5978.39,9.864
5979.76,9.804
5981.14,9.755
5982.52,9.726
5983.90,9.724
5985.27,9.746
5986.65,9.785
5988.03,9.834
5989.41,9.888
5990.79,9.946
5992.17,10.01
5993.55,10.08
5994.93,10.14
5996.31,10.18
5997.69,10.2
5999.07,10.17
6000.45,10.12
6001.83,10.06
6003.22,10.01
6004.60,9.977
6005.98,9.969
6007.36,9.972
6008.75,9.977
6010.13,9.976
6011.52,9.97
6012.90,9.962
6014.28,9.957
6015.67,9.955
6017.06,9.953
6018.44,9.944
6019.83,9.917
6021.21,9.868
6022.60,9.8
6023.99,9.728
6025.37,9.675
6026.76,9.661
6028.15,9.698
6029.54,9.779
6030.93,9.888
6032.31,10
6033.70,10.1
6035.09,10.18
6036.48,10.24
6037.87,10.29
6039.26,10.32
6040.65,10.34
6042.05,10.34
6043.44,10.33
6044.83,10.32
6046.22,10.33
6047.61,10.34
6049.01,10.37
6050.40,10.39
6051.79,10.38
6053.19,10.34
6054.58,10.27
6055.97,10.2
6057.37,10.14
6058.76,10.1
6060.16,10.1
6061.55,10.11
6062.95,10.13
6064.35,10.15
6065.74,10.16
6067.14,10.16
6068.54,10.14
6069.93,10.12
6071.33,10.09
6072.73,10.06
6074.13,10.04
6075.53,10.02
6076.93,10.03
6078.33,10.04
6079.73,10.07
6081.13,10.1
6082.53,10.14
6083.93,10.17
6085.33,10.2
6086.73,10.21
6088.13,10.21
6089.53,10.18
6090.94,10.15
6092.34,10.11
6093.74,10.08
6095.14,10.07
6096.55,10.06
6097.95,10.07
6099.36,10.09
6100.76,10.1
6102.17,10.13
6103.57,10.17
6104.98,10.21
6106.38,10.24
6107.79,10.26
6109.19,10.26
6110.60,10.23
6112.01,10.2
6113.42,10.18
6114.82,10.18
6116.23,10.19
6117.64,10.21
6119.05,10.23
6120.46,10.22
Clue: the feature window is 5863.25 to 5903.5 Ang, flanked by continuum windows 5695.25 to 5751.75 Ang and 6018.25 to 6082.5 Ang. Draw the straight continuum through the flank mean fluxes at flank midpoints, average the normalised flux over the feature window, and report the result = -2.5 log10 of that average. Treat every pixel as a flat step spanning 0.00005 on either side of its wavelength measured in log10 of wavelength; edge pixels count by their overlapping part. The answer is 0.10 mag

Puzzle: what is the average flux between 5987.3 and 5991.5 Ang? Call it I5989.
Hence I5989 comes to 9.88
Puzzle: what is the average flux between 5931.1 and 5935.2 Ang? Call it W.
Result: 10.2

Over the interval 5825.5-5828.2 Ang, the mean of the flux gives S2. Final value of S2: 10.3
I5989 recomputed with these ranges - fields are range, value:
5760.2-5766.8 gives 9.99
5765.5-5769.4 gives 9.96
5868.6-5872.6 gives 10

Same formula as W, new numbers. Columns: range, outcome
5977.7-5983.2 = 9.79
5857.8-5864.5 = 9.96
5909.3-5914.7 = 9.9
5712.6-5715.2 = 9.58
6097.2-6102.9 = 10.1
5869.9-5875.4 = 9.97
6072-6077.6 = 10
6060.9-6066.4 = 10.1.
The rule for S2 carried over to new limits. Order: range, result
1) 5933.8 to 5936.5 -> 10.1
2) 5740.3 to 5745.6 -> 10.2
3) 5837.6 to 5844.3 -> 10.3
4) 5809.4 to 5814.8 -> 10.8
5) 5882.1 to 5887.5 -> 8.79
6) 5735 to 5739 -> 10.4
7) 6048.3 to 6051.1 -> 10.4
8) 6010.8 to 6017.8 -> 9.96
